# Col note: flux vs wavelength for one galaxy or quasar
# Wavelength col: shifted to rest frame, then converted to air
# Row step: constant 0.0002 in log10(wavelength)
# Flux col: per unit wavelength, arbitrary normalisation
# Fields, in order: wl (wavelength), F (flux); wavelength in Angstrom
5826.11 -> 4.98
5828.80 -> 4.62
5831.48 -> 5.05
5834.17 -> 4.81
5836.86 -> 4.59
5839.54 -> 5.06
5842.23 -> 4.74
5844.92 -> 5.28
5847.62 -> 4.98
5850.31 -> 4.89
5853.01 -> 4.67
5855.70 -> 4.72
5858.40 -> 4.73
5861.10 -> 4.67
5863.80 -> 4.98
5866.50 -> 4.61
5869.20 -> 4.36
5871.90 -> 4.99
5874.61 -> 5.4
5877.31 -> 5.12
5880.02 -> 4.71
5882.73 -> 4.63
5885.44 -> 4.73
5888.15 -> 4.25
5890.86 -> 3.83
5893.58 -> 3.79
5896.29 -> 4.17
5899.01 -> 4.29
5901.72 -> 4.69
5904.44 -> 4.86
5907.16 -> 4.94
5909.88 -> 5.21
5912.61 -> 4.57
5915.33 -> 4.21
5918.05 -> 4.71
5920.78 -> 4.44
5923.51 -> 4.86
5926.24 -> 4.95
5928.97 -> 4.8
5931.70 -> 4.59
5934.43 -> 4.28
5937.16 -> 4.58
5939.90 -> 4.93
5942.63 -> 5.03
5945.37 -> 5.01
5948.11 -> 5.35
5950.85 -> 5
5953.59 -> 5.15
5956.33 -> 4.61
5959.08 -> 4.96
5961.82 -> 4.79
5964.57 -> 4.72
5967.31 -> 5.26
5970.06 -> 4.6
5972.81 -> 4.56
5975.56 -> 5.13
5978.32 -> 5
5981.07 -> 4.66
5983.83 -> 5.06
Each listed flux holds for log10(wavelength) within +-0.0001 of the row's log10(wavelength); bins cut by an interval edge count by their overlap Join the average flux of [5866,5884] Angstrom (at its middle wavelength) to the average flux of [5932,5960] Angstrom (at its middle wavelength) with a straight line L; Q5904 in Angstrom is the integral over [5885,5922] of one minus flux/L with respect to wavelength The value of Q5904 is 2.9 Angstrom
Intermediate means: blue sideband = 4.84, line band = 4.47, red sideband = 4.88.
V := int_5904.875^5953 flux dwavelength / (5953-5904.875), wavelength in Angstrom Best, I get 4.8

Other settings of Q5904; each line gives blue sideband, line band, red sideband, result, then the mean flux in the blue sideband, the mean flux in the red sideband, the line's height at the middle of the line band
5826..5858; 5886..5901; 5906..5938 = 1.9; 4.86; 4.68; 4.74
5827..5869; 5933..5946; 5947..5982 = 0.4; 4.82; 4.91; 4.89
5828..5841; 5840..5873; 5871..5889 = 0.2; 4.84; 4.84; 4.84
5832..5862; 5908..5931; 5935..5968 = 0.8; 4.84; 4.93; 4.9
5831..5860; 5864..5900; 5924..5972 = 2.3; 4.86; 4.86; 4.86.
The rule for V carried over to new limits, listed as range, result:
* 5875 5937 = 4.59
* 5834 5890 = 4.8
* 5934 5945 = 4.77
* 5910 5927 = 4.65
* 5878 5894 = 4.39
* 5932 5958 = 4.87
